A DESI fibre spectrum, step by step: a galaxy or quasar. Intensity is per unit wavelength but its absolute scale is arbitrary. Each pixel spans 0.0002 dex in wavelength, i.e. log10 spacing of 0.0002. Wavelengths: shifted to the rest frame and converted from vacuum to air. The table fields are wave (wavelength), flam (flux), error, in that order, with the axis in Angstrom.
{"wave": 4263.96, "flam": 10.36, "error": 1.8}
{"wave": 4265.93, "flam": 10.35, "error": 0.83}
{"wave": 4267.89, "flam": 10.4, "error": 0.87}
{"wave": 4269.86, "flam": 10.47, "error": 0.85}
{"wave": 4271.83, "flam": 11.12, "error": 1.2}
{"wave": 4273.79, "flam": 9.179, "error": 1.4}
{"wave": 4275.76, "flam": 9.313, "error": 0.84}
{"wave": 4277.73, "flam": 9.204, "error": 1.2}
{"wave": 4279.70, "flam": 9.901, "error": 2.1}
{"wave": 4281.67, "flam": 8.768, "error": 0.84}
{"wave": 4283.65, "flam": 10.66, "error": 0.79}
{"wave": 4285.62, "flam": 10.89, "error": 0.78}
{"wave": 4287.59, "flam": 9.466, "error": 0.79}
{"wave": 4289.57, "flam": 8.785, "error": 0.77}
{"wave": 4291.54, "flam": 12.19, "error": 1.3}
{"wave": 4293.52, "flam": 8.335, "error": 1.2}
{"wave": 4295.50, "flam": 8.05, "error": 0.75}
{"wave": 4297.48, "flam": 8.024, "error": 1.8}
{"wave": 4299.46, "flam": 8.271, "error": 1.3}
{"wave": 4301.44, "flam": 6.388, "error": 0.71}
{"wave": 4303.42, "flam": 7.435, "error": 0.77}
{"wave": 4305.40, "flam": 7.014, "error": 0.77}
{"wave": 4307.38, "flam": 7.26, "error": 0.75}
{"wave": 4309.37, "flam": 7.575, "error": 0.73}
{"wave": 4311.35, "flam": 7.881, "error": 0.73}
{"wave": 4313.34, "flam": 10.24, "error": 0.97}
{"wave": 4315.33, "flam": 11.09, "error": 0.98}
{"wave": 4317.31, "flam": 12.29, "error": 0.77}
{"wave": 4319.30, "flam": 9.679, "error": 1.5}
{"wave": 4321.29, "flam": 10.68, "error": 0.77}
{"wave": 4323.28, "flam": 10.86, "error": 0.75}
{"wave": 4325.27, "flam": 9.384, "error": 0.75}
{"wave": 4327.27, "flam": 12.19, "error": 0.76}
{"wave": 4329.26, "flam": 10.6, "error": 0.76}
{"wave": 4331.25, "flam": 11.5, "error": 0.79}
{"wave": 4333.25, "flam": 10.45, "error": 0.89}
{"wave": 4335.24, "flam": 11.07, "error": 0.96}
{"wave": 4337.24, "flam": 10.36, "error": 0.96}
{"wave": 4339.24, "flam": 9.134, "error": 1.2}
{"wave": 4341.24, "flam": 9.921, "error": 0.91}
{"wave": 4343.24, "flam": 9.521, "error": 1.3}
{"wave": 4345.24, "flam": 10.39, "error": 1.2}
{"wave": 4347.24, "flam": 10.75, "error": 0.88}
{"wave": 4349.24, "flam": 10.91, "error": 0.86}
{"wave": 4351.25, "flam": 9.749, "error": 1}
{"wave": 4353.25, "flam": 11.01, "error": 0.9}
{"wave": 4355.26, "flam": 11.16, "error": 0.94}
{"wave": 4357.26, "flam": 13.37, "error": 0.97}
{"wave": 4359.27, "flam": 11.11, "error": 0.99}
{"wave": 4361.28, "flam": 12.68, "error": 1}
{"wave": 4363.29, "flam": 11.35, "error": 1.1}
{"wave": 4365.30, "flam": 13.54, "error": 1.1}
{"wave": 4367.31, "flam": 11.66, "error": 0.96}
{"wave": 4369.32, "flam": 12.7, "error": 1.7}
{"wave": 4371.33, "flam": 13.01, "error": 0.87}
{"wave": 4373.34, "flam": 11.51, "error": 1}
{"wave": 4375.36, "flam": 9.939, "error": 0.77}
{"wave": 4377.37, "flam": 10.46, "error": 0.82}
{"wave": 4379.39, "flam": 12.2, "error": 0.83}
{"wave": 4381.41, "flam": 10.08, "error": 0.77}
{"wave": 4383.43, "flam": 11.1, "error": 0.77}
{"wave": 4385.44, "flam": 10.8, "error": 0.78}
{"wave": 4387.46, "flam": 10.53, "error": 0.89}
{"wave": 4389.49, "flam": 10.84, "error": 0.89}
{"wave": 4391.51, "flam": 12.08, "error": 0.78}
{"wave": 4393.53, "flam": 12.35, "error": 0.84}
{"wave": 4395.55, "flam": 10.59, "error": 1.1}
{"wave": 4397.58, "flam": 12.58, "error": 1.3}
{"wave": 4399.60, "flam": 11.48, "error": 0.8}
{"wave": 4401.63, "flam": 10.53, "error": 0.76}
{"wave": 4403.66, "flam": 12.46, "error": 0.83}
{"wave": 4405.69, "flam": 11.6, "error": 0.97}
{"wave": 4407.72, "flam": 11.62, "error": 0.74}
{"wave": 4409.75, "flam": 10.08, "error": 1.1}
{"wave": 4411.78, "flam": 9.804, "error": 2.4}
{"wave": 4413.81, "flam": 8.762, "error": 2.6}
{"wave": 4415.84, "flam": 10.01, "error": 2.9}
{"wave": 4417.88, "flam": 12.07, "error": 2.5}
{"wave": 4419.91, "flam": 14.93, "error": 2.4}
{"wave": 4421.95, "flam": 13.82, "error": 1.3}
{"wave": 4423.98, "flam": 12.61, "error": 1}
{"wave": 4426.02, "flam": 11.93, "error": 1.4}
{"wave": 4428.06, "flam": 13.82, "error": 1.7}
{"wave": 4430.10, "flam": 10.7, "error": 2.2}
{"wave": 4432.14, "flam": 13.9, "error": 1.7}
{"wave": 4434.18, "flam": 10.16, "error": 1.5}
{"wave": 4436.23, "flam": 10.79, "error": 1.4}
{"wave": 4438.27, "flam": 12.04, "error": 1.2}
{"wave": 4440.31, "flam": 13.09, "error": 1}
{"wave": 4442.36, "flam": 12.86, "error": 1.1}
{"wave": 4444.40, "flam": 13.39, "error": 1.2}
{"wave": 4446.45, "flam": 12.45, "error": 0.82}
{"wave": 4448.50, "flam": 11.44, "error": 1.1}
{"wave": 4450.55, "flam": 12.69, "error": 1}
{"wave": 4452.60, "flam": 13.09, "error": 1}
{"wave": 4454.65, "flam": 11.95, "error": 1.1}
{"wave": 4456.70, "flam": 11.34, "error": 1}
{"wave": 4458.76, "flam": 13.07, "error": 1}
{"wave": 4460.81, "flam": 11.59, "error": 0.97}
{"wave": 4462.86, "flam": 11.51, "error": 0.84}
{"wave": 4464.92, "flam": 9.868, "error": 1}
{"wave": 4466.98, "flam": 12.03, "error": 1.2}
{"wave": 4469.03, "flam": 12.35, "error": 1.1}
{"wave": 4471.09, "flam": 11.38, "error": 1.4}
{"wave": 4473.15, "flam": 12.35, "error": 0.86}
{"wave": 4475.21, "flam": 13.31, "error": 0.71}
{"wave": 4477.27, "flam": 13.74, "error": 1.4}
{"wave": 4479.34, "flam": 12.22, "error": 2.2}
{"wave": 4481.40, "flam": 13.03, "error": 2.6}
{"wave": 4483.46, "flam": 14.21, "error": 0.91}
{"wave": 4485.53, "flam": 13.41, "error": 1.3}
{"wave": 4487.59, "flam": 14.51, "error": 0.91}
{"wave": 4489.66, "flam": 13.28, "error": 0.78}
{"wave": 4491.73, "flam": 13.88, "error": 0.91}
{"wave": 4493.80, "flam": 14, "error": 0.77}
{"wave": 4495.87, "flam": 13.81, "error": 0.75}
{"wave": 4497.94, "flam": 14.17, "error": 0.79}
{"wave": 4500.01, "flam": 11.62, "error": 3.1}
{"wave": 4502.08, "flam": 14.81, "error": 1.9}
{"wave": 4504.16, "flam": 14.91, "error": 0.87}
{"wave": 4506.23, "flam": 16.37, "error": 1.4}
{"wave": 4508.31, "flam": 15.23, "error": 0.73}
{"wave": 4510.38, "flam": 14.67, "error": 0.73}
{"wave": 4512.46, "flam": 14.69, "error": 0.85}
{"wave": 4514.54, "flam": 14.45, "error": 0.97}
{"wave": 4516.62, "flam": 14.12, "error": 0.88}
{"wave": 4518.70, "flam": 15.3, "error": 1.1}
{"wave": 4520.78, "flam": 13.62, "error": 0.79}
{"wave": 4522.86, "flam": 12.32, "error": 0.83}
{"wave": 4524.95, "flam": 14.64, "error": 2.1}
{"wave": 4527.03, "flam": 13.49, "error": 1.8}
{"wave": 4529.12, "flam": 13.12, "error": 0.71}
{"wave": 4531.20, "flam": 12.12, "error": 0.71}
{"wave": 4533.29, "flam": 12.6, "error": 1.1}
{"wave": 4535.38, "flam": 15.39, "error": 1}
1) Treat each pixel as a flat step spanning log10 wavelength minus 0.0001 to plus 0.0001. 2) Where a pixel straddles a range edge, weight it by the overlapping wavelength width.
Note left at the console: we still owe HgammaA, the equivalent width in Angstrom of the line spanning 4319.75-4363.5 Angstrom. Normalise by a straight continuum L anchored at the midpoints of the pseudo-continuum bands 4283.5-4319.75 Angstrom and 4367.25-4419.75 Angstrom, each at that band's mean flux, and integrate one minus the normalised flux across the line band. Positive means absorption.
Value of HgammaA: -3.7 Angstrom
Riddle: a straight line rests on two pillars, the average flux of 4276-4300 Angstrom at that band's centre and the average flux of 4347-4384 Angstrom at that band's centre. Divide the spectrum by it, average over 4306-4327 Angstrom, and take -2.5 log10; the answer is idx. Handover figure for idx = 0.05 mag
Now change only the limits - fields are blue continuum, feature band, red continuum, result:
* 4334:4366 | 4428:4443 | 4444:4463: 0.00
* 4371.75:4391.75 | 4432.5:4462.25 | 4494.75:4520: 0.06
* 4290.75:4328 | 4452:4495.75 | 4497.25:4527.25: 0.06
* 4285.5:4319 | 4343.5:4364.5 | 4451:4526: -0.11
